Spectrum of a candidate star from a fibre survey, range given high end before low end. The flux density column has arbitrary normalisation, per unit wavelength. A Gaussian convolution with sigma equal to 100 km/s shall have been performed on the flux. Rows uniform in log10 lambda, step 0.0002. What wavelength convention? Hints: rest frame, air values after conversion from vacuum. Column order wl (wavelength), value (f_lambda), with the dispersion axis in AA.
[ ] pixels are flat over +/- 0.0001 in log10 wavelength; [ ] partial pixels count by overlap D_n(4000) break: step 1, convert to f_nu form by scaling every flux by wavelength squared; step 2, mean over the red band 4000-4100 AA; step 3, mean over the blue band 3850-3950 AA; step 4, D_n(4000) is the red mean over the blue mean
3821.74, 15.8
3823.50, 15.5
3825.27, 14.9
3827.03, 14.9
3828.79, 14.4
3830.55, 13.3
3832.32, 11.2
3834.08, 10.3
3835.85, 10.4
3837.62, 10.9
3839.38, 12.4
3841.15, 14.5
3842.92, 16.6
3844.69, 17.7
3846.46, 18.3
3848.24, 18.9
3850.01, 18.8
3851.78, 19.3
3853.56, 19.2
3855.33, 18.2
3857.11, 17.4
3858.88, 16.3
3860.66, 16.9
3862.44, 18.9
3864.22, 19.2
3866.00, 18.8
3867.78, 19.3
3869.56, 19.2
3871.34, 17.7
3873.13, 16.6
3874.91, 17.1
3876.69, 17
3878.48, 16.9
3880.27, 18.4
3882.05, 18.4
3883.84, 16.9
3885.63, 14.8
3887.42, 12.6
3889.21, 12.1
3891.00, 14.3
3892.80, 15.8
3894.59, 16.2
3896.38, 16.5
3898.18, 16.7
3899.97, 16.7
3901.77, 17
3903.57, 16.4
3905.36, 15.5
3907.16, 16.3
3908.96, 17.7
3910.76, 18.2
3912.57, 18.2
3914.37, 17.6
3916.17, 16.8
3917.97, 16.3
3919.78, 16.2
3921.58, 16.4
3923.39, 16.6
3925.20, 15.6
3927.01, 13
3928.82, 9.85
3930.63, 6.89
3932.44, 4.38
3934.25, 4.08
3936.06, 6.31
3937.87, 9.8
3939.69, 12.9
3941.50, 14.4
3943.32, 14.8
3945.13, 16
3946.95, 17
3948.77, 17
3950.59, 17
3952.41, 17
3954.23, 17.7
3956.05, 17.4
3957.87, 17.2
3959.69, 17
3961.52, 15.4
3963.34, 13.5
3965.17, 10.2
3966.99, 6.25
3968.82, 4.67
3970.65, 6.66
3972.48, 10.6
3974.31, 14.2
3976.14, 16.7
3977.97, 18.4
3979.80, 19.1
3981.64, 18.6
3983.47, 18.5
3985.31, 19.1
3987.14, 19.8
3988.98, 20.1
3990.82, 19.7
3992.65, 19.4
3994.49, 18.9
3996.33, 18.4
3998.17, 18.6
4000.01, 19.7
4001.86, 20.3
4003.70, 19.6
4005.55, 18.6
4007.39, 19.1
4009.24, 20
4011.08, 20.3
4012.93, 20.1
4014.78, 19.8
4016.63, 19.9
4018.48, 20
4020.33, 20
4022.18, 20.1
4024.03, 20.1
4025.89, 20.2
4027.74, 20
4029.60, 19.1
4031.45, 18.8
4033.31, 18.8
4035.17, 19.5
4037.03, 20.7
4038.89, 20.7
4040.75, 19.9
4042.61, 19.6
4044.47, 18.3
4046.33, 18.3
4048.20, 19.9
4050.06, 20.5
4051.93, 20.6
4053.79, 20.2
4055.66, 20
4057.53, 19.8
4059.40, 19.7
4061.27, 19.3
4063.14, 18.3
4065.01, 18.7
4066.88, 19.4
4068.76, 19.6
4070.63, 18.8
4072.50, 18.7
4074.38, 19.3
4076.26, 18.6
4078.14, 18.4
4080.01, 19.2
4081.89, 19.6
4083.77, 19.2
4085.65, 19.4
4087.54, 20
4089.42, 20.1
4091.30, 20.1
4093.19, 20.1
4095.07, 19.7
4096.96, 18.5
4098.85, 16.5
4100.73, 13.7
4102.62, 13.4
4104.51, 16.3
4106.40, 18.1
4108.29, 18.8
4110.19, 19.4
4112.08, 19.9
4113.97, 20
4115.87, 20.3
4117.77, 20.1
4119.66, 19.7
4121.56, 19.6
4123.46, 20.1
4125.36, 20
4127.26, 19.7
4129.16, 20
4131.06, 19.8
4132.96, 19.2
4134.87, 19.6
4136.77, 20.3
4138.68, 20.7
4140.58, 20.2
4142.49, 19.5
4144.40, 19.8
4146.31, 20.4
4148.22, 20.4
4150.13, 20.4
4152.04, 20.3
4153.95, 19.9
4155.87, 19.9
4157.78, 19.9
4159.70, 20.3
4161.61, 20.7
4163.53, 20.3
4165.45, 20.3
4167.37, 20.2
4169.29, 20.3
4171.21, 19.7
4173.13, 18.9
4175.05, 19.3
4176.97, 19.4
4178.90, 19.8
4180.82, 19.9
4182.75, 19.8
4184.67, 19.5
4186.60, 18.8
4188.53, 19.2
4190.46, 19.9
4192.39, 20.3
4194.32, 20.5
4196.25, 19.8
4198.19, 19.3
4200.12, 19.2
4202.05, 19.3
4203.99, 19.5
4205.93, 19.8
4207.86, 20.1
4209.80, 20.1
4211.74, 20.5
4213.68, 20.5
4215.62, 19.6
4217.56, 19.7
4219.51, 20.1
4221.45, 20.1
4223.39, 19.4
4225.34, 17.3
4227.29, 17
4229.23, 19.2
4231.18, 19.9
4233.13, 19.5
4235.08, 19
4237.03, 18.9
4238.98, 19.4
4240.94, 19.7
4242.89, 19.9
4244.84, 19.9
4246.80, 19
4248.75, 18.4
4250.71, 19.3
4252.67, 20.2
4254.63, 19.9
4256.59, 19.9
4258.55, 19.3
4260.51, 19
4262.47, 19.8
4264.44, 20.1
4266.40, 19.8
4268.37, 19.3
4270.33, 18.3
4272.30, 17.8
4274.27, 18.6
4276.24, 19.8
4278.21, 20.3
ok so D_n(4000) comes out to 1.3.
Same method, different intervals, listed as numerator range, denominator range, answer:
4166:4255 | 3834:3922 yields 1.38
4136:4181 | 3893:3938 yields 1.58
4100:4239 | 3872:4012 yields 1.39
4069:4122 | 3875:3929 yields 1.28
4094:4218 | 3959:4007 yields 1.31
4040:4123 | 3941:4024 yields 1.17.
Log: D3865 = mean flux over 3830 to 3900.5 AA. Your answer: 16.3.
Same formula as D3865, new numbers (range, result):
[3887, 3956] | 14.6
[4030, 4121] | 19.1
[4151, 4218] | 19.8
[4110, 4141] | 19.9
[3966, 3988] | 14.4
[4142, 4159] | 20.1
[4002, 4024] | 19.8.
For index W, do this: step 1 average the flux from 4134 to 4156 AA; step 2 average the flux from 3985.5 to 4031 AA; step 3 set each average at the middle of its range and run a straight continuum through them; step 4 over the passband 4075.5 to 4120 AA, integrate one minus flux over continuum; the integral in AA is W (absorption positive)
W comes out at 2.8 AA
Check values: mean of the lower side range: 19.6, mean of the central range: 18.7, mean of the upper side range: 20.1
